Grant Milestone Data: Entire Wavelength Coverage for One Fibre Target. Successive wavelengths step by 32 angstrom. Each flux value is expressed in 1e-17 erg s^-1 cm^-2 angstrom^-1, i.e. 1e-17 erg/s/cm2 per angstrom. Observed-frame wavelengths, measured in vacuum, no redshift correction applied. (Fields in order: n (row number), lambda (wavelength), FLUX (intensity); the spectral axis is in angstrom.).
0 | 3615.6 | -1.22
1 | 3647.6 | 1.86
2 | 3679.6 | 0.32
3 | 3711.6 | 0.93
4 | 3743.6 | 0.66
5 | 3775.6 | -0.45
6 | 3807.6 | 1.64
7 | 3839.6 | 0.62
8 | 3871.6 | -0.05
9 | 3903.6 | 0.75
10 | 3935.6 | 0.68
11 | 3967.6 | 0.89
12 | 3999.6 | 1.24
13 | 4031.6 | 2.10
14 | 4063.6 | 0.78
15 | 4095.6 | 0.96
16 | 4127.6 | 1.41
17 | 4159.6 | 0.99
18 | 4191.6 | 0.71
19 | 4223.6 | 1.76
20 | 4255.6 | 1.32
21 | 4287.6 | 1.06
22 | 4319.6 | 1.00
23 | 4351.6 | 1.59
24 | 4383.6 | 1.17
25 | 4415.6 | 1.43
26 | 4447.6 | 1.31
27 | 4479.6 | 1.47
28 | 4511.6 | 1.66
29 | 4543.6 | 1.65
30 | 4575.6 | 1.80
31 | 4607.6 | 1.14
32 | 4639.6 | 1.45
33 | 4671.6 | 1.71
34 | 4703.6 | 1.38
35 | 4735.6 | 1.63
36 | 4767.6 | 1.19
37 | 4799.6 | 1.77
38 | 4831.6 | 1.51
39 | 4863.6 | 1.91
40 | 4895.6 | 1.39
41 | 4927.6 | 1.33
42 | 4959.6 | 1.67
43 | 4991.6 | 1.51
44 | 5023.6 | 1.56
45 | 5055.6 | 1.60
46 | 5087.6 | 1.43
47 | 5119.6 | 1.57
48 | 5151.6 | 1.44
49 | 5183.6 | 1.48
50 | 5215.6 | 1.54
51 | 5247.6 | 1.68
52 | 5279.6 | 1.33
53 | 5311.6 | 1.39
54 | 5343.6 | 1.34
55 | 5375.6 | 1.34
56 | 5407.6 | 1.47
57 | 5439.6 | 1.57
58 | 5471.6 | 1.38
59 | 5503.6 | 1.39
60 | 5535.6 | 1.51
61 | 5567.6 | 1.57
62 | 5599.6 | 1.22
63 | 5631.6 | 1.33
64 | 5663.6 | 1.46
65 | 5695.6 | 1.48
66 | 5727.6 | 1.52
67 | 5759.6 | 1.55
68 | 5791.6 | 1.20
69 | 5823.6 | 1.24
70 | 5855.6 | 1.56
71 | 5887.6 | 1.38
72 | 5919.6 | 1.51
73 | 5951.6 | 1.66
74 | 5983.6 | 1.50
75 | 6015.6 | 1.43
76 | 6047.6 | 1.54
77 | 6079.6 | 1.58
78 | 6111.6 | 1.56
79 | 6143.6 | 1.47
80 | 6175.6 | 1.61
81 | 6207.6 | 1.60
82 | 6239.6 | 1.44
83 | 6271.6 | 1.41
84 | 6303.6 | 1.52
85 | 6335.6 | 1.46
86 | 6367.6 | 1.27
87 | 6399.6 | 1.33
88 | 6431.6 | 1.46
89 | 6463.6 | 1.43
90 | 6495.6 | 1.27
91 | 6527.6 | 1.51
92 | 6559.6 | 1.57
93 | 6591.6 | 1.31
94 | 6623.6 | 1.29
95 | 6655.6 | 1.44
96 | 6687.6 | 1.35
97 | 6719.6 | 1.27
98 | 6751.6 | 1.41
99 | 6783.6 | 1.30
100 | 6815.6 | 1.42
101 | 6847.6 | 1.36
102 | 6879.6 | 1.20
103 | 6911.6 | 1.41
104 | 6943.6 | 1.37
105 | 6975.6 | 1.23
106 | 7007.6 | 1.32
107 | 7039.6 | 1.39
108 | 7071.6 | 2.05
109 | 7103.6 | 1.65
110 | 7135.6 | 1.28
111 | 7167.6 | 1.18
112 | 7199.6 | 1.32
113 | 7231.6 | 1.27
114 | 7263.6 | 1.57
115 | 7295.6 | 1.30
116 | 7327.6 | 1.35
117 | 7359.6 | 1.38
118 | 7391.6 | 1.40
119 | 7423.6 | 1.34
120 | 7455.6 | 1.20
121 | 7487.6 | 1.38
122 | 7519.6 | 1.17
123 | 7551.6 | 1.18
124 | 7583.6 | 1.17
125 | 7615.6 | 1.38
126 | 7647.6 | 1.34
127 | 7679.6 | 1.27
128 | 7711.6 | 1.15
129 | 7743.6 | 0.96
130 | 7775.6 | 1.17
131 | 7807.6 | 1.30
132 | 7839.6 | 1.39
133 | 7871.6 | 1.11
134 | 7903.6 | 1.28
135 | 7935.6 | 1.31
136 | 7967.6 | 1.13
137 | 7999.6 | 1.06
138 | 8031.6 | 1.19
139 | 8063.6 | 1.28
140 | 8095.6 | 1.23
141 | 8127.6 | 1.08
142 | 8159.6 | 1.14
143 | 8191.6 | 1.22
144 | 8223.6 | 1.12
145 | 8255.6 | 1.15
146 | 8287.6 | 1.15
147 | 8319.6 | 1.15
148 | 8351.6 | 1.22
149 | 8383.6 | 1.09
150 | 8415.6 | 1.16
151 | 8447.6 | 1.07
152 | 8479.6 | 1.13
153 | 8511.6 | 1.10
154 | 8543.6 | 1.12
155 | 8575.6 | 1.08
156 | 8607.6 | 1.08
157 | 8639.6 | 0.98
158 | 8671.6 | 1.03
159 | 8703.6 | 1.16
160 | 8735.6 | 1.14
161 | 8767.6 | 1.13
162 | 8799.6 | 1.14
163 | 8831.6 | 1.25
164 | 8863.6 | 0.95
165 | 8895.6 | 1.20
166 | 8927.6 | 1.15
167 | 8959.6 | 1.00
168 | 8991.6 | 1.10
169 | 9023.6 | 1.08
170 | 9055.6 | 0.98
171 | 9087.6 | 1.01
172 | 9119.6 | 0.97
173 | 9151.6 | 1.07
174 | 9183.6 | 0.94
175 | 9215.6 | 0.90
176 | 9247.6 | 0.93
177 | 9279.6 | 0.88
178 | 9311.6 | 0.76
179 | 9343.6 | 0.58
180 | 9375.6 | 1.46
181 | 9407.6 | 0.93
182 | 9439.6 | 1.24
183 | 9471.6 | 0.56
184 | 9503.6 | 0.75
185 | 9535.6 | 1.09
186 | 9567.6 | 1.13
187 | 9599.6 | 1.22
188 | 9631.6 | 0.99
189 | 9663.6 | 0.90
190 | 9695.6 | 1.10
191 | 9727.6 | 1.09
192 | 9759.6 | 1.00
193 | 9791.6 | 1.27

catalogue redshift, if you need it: 0.079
